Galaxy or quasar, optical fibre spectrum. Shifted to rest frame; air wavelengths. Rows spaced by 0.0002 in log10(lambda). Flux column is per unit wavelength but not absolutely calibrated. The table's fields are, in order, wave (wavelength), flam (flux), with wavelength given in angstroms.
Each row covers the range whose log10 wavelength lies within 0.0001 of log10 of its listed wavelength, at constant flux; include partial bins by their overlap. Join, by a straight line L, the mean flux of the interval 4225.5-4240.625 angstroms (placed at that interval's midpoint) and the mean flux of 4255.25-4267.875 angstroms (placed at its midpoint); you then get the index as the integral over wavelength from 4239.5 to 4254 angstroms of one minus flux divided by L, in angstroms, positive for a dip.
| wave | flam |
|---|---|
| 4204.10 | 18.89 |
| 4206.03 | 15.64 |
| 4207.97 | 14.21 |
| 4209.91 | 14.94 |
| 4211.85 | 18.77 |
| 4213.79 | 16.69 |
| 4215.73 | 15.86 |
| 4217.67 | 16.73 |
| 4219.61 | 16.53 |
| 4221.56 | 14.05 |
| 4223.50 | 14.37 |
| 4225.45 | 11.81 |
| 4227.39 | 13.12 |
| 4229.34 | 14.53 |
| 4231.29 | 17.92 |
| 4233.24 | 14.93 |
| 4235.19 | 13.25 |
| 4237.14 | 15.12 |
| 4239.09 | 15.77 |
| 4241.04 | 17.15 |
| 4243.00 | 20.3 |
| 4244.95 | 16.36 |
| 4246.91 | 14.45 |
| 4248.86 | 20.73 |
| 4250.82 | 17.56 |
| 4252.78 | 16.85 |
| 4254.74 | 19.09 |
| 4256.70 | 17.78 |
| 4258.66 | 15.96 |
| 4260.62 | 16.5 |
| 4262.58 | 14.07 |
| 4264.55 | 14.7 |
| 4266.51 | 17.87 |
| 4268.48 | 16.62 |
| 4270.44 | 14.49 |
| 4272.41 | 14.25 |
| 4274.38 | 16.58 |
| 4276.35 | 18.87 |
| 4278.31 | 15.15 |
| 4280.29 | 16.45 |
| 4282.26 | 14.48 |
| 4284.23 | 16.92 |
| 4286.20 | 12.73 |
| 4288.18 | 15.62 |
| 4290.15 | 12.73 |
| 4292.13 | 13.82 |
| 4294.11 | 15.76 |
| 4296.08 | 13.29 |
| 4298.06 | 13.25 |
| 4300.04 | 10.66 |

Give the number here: -1.92 angstroms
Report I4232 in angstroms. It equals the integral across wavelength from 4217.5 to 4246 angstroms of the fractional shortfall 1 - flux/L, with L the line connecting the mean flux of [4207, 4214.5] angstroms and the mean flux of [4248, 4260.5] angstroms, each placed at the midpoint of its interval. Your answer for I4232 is 2.6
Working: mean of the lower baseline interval 16.1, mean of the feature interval 15.4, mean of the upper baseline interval 17.9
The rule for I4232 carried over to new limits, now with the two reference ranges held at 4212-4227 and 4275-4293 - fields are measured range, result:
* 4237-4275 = -3.46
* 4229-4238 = 0.04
